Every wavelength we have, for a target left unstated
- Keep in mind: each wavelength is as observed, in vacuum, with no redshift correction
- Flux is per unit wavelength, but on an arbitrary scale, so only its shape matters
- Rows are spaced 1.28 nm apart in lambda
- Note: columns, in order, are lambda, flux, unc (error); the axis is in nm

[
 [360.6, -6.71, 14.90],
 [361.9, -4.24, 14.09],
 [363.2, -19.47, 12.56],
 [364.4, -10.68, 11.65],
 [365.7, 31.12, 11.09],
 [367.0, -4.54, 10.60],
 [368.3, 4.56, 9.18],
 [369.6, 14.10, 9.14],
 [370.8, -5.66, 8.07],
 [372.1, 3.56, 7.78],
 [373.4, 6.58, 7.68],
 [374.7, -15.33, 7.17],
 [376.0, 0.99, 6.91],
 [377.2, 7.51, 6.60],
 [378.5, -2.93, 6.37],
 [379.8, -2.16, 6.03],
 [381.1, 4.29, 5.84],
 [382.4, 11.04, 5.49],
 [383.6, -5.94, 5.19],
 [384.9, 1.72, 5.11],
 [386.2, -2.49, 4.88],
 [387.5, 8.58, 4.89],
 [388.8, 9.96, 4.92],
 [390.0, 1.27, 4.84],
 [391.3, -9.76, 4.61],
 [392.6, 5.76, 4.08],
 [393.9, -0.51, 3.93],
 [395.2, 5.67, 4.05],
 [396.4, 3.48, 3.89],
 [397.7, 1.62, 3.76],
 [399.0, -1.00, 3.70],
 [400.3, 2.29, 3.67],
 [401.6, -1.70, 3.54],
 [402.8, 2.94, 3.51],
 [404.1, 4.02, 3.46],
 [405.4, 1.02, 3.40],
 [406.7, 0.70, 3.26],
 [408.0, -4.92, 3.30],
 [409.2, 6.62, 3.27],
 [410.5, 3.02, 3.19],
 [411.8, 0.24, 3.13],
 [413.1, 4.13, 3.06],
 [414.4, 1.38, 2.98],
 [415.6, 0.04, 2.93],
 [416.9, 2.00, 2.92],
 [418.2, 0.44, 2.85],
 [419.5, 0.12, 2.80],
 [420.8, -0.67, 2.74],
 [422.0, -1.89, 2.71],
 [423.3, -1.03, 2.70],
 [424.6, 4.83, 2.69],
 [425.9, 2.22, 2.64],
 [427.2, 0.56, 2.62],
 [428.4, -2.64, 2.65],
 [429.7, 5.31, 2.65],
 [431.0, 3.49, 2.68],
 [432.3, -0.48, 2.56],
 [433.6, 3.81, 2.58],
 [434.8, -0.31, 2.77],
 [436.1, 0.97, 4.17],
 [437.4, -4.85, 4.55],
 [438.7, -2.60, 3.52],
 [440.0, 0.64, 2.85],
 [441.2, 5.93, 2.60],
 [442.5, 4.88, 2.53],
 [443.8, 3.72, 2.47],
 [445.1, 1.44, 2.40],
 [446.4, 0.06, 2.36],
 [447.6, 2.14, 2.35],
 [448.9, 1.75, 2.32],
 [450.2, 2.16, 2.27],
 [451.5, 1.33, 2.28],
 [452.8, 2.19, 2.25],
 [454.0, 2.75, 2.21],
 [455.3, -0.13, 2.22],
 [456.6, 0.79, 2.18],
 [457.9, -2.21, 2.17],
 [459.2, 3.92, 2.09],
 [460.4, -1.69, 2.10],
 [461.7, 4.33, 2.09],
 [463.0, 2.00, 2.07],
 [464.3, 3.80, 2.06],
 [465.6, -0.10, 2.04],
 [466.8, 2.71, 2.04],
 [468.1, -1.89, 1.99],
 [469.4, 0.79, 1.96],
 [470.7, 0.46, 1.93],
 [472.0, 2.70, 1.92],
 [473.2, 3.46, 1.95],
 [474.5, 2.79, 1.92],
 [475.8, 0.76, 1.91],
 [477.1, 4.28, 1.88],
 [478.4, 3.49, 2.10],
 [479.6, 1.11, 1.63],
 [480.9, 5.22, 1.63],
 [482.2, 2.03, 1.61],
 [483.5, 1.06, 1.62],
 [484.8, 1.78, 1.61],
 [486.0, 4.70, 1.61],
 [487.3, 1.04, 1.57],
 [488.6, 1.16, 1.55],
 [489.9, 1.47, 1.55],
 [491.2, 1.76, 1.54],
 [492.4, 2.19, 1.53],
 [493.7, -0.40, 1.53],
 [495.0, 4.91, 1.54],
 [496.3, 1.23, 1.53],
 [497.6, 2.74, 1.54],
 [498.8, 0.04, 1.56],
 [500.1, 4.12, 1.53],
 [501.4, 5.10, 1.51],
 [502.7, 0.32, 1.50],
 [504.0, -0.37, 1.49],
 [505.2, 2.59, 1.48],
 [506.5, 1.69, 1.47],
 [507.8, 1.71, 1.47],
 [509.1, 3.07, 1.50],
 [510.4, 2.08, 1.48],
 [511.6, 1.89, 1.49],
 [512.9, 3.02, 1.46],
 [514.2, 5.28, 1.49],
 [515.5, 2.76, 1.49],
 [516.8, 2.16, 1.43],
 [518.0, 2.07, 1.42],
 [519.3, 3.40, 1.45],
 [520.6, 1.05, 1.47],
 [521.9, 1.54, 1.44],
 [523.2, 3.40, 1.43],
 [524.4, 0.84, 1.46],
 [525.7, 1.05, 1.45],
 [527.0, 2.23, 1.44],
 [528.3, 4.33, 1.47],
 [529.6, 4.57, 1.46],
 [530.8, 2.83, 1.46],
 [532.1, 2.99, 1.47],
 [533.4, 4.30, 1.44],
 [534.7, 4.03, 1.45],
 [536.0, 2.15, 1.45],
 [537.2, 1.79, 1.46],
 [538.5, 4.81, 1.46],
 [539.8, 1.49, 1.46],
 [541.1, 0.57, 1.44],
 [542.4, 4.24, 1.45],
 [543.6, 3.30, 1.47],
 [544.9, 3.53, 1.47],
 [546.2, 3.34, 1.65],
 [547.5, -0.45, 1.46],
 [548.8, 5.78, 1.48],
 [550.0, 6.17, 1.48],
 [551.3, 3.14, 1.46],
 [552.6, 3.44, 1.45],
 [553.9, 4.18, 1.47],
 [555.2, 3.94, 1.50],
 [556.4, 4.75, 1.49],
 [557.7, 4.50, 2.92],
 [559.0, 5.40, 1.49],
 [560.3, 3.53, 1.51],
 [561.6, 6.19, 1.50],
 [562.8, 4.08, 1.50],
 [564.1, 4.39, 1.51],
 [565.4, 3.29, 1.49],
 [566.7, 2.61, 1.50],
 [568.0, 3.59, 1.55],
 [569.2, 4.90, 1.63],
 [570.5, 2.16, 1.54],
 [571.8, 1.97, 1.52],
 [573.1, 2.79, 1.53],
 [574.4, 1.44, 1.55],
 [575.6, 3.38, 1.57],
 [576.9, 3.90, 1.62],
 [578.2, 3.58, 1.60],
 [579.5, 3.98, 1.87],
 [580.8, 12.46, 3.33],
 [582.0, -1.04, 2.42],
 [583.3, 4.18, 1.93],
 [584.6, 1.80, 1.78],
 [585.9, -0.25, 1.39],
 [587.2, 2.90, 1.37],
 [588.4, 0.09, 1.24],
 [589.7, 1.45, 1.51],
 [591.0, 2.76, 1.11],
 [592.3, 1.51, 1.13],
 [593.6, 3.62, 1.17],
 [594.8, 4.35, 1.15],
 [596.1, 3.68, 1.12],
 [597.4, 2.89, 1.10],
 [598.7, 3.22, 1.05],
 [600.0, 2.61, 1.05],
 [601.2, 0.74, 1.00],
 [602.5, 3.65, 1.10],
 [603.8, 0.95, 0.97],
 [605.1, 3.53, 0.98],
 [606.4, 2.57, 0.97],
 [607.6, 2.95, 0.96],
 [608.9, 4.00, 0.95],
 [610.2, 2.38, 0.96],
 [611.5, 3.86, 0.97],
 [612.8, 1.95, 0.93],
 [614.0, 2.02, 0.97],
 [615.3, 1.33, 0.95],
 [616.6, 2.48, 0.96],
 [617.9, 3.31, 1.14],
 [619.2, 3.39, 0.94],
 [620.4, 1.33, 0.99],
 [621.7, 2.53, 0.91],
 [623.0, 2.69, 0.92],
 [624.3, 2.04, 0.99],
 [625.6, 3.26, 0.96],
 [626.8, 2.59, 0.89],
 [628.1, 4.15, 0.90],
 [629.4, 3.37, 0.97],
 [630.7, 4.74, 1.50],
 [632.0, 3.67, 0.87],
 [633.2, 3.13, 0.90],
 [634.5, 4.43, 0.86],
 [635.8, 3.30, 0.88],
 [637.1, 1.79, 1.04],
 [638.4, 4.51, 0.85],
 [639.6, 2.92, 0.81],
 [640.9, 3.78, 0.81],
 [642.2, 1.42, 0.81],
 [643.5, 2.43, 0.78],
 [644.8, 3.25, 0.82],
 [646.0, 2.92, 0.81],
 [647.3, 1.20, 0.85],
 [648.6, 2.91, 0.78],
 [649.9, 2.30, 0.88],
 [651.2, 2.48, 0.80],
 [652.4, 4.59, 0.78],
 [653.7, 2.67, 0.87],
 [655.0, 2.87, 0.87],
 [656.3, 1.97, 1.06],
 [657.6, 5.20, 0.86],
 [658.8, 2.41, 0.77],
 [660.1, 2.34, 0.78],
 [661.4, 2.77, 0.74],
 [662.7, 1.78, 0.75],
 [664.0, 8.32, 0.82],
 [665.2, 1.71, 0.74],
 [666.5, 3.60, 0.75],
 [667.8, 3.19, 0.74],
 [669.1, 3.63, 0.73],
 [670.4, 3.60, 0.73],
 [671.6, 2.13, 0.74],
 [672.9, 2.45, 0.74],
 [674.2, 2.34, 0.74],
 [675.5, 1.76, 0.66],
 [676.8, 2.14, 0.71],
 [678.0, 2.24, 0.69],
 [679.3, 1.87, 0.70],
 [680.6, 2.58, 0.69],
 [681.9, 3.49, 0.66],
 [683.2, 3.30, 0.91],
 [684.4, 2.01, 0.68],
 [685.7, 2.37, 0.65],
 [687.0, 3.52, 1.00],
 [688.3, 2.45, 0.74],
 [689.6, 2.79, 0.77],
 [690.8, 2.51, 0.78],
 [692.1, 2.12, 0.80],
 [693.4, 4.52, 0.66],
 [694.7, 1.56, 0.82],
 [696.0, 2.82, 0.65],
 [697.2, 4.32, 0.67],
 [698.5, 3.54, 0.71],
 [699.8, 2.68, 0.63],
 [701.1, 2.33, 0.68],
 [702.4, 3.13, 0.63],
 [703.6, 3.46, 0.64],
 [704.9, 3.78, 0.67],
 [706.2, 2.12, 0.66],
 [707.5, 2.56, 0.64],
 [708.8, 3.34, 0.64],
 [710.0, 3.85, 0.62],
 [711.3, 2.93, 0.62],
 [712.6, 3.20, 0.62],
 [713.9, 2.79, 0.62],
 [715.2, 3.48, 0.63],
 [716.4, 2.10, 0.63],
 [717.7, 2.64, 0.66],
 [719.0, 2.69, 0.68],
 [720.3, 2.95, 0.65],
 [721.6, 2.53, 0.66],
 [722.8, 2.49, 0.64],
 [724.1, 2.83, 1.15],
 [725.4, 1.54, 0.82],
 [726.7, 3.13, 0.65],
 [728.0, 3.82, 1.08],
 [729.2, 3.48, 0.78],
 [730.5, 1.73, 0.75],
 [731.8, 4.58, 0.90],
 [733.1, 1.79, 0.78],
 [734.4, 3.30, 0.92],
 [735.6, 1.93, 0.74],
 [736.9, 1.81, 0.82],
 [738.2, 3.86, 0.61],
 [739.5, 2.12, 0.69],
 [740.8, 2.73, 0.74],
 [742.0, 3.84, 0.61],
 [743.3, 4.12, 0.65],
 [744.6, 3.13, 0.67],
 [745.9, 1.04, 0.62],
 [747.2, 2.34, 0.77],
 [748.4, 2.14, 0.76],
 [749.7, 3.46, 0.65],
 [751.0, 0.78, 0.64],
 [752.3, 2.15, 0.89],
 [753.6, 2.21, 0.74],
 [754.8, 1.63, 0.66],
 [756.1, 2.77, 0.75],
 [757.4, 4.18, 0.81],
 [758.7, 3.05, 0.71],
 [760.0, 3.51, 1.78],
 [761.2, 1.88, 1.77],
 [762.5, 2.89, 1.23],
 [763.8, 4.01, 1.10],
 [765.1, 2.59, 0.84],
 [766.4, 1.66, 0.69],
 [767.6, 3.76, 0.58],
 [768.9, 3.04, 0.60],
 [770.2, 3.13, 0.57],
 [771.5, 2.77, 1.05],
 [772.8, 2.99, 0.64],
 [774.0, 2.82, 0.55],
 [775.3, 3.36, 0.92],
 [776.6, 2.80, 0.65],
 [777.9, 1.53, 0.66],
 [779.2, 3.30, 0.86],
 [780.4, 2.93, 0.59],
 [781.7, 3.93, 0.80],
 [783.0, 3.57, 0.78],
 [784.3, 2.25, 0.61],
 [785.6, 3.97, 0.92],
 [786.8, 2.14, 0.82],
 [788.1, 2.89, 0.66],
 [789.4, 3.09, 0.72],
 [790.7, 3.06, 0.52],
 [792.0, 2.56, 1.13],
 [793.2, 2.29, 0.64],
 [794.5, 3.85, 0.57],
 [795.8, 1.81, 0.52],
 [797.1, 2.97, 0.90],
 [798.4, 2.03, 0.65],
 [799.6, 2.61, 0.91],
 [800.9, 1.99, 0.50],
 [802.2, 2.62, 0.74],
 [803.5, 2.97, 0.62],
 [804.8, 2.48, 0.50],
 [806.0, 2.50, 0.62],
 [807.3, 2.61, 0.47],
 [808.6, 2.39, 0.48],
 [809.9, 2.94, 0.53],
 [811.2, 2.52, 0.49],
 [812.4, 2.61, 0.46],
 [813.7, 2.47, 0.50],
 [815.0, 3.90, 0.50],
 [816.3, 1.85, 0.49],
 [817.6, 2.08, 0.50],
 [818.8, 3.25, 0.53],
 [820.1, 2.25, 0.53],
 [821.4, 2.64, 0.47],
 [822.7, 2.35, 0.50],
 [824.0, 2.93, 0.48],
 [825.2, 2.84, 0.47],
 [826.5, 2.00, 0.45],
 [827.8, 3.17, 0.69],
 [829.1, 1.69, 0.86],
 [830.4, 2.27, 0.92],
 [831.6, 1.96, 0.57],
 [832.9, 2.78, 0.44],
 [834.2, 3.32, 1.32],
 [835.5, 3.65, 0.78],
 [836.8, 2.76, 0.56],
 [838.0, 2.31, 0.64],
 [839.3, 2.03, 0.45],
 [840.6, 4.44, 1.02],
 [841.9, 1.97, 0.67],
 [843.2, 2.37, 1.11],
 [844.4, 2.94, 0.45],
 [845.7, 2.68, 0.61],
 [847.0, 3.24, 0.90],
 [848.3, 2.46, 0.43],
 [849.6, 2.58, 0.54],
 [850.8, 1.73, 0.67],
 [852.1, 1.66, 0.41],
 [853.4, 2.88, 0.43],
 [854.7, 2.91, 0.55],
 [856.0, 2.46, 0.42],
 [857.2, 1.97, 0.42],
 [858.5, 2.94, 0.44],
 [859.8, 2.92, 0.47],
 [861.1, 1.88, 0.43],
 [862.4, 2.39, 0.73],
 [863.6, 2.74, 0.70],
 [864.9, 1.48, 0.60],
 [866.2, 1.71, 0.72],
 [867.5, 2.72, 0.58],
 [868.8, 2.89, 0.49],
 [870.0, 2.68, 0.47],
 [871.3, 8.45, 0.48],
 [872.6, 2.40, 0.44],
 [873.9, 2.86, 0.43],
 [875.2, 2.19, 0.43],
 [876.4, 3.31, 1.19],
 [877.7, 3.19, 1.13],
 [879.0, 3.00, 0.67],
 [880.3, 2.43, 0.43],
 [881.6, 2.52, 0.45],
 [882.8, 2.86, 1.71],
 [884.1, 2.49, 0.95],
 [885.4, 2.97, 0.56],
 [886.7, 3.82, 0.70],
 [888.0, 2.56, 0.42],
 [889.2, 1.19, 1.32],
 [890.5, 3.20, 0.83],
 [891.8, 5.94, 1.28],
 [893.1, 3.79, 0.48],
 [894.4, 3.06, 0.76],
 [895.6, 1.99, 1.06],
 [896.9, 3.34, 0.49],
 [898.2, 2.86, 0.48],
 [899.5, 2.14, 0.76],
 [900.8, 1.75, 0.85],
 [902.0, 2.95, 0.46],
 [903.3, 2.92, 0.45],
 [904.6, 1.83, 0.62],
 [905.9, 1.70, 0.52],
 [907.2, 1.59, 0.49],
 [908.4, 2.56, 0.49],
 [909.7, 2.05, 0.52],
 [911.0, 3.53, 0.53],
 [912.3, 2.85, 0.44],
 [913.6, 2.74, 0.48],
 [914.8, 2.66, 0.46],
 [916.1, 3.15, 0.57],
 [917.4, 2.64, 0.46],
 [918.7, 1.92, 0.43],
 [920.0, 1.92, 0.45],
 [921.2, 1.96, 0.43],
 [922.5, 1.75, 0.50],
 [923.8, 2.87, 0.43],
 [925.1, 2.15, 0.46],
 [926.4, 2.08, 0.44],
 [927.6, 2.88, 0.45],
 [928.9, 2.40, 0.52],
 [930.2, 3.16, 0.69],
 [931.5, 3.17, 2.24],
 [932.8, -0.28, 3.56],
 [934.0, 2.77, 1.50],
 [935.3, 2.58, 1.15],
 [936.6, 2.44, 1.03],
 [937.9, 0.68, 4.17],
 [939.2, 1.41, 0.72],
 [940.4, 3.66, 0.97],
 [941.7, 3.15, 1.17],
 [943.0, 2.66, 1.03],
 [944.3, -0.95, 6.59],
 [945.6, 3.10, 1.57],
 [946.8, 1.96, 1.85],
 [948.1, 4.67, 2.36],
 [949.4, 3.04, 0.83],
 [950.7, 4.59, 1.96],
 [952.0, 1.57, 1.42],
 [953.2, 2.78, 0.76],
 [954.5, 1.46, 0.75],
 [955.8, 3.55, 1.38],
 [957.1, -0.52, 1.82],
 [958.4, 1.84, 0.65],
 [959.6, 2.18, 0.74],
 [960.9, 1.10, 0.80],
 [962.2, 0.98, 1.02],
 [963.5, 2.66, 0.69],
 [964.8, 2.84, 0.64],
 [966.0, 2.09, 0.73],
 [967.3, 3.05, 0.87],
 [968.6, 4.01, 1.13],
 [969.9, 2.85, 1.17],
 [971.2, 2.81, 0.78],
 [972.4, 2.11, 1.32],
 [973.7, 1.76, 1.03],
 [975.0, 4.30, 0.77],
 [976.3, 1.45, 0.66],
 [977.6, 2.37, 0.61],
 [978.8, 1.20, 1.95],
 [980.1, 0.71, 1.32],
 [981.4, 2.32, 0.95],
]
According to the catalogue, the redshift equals 0.33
